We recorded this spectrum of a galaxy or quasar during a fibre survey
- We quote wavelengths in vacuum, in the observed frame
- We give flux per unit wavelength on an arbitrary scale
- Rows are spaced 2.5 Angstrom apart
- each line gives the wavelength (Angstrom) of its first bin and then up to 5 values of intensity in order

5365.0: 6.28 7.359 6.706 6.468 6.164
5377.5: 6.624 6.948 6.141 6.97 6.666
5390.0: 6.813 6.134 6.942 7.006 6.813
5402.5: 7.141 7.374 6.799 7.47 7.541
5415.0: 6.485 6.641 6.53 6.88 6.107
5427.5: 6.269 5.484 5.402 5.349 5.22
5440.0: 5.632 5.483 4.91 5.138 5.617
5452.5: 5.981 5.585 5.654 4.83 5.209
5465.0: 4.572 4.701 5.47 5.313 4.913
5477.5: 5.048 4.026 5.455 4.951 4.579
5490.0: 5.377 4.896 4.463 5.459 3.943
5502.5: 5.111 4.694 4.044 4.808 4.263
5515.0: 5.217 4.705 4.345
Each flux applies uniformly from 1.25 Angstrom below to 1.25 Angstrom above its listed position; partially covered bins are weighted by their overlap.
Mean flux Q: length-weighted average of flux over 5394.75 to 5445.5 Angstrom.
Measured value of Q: 6.37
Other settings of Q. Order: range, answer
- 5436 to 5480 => 5.22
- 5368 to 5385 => 6.58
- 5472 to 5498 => 4.93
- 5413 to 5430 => 6.46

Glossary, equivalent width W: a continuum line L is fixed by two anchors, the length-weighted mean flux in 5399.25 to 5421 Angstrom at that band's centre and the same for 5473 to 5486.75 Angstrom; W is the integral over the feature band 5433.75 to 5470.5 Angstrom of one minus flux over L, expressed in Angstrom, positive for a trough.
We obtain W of 2.8 Angstrom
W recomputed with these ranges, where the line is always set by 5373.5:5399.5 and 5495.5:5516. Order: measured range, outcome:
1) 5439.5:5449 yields 0.7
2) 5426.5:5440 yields 0.8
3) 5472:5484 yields 0.5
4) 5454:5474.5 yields 0.8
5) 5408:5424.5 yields -1.9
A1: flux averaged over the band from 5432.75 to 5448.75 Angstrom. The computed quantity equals 5.3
